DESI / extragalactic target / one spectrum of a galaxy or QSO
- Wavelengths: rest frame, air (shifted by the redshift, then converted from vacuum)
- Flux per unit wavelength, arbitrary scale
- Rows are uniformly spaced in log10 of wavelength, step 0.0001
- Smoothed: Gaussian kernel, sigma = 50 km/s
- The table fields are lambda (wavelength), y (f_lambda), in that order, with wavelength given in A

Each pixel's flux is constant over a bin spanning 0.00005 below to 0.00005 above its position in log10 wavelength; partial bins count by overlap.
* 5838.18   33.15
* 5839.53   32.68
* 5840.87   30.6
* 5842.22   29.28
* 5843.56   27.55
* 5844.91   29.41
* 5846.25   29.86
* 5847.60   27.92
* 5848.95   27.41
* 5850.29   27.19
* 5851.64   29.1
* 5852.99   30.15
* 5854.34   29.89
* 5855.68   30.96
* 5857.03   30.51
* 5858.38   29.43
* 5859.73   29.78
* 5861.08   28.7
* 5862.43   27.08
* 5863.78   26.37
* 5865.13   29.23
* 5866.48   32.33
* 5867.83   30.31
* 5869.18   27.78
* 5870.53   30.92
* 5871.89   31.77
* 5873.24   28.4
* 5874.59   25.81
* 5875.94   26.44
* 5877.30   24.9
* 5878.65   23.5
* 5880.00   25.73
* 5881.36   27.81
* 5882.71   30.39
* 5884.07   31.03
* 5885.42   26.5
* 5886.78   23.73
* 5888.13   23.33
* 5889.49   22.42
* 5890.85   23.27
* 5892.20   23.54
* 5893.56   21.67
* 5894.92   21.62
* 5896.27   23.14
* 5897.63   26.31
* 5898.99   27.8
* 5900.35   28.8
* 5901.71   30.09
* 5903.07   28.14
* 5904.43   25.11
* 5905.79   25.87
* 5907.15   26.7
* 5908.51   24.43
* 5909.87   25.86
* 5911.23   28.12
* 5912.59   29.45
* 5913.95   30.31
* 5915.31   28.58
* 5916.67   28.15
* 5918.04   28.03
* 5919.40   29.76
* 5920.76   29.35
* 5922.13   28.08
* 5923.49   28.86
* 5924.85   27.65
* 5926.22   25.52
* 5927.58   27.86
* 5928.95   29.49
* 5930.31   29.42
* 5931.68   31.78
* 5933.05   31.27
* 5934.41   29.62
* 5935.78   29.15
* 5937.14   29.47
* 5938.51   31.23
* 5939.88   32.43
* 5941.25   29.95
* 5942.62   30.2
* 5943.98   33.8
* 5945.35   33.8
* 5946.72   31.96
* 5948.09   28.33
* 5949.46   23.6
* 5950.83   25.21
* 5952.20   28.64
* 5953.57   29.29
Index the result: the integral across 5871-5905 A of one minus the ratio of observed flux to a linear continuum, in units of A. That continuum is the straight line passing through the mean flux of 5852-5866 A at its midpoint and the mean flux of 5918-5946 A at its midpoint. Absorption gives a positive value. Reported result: 3.94 A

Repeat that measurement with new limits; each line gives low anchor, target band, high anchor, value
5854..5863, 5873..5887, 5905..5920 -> 1.0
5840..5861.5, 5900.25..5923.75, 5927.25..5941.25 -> 1.6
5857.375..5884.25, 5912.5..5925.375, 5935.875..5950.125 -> 0.4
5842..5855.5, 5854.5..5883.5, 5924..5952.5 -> 0.5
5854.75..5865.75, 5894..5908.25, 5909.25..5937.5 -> 1.3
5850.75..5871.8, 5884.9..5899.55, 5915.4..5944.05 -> 2.8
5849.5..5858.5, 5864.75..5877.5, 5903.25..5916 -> 0.0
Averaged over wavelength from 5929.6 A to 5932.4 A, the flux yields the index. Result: 30.6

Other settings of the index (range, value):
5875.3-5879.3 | 24.9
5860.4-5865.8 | 27.8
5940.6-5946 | 32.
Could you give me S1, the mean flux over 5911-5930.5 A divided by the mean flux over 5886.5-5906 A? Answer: 1.14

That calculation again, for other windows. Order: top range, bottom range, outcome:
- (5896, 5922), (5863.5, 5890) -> 1.01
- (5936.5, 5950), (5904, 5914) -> 1.14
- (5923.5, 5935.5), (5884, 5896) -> 1.22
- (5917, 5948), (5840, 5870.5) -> 1.02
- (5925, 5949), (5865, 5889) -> 1.09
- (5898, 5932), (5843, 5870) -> 0.97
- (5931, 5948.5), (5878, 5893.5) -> 1.22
